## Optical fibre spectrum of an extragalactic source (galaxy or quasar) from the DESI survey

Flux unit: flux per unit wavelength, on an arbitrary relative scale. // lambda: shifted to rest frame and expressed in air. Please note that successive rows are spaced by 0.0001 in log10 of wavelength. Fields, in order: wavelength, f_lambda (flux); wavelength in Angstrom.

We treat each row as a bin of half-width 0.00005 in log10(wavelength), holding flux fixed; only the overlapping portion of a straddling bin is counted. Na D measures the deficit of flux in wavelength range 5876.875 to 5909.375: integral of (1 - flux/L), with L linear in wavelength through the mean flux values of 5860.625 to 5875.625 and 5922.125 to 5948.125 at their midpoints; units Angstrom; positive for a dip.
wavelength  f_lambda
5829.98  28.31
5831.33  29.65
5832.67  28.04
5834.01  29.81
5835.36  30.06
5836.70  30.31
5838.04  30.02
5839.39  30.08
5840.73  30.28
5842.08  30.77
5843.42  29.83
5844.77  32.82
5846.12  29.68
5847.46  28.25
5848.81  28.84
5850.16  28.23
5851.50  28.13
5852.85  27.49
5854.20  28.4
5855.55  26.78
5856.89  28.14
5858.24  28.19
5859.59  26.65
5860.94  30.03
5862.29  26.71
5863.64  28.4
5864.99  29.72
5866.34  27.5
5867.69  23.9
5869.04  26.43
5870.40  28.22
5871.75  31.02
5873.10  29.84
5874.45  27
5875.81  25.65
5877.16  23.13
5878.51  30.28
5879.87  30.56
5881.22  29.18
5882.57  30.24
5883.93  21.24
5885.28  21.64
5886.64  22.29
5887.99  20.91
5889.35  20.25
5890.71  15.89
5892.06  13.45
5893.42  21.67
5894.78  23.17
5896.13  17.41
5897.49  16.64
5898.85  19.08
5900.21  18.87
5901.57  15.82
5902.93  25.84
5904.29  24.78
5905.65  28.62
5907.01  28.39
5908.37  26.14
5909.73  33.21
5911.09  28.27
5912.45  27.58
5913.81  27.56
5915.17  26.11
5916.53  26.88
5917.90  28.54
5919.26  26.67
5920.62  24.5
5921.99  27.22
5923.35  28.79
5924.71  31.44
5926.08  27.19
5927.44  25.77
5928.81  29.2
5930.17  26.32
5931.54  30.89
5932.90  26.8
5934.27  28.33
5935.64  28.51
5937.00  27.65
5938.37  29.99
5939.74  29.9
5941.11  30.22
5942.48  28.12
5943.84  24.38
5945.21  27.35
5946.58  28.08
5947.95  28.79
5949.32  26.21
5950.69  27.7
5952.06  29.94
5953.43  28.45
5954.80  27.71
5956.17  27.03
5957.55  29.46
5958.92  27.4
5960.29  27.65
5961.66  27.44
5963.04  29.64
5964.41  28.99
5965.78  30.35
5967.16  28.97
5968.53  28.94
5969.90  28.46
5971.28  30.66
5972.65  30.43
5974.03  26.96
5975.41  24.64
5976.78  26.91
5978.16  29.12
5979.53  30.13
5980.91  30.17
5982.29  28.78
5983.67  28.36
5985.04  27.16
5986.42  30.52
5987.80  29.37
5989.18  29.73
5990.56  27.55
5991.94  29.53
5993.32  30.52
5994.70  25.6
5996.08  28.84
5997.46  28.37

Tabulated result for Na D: 6.1 Angstrom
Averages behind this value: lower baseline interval 27.9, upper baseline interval 28.3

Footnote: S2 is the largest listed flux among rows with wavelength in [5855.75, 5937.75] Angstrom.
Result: 33.21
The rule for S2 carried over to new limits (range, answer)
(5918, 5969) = 31.44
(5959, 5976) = 30.66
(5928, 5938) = 30.89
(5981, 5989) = 30.52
